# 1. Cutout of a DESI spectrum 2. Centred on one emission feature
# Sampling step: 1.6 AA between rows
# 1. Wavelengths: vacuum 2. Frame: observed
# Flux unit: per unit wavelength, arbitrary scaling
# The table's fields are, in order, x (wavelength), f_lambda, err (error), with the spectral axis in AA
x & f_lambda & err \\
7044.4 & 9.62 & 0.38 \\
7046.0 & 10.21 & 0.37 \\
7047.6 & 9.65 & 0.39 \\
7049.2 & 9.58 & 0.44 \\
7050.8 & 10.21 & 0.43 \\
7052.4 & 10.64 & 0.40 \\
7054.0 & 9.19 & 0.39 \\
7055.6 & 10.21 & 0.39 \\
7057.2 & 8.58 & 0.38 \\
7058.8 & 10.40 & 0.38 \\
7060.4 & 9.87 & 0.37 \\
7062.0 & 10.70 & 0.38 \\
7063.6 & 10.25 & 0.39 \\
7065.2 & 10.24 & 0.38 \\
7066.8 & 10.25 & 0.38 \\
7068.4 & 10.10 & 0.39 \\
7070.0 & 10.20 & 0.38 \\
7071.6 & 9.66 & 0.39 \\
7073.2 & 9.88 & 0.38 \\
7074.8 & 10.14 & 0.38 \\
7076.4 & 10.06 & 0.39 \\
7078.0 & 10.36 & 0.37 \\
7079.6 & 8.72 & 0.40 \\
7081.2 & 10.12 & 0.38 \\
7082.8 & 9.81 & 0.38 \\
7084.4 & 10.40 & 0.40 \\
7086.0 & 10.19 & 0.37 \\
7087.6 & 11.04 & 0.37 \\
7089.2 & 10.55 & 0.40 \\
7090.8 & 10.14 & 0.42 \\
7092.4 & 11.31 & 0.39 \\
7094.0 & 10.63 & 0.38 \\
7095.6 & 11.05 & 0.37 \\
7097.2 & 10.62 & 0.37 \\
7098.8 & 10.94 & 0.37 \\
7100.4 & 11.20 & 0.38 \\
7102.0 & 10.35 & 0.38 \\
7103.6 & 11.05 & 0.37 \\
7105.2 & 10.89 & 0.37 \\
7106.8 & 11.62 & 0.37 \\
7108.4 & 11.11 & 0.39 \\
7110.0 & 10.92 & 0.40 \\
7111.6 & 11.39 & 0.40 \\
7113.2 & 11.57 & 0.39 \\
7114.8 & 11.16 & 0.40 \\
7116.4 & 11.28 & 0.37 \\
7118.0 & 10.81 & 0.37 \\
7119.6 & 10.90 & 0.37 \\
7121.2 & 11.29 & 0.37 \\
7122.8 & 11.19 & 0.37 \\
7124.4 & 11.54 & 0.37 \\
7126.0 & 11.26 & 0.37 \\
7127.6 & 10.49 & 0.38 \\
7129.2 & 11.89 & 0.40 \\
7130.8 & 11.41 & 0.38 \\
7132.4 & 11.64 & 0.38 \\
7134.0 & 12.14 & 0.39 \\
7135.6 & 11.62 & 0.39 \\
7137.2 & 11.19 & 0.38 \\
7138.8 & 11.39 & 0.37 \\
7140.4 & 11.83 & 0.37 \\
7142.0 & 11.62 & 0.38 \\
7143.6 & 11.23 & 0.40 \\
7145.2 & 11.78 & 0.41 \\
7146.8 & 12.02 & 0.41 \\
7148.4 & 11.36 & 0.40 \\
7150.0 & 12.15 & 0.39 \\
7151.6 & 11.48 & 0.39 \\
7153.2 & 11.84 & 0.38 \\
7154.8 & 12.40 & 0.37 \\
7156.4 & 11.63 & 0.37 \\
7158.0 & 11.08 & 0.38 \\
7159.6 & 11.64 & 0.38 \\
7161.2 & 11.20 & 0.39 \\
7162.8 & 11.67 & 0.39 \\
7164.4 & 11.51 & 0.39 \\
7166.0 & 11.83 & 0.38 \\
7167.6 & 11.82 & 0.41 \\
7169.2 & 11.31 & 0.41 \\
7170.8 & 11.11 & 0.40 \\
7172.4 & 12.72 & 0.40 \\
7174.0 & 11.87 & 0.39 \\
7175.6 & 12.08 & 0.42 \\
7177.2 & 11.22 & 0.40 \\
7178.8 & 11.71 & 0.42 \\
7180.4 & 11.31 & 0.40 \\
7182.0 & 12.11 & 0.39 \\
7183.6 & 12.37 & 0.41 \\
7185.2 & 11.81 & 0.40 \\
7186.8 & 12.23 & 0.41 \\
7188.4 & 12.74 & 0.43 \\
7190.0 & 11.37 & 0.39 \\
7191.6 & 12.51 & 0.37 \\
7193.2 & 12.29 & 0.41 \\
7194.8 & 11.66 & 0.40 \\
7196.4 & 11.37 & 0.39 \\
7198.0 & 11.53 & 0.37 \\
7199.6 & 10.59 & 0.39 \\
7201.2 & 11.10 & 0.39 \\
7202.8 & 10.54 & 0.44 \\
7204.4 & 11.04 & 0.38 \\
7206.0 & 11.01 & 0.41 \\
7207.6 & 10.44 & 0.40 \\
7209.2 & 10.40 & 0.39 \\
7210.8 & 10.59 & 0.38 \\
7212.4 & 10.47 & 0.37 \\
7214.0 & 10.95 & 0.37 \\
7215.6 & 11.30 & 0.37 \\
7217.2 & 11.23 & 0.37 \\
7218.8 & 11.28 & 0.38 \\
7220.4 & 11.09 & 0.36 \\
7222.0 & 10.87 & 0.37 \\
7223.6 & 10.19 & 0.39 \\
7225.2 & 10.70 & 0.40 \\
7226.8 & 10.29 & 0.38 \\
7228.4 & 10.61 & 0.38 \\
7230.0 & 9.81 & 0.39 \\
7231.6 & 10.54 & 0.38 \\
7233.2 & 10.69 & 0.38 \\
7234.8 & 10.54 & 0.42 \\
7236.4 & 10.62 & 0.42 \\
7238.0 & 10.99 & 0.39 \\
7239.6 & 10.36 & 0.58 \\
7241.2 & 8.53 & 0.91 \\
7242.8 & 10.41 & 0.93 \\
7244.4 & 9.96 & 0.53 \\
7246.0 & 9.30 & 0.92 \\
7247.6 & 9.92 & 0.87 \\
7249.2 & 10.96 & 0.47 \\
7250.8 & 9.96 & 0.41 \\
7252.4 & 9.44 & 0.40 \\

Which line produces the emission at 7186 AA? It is C III] 1909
